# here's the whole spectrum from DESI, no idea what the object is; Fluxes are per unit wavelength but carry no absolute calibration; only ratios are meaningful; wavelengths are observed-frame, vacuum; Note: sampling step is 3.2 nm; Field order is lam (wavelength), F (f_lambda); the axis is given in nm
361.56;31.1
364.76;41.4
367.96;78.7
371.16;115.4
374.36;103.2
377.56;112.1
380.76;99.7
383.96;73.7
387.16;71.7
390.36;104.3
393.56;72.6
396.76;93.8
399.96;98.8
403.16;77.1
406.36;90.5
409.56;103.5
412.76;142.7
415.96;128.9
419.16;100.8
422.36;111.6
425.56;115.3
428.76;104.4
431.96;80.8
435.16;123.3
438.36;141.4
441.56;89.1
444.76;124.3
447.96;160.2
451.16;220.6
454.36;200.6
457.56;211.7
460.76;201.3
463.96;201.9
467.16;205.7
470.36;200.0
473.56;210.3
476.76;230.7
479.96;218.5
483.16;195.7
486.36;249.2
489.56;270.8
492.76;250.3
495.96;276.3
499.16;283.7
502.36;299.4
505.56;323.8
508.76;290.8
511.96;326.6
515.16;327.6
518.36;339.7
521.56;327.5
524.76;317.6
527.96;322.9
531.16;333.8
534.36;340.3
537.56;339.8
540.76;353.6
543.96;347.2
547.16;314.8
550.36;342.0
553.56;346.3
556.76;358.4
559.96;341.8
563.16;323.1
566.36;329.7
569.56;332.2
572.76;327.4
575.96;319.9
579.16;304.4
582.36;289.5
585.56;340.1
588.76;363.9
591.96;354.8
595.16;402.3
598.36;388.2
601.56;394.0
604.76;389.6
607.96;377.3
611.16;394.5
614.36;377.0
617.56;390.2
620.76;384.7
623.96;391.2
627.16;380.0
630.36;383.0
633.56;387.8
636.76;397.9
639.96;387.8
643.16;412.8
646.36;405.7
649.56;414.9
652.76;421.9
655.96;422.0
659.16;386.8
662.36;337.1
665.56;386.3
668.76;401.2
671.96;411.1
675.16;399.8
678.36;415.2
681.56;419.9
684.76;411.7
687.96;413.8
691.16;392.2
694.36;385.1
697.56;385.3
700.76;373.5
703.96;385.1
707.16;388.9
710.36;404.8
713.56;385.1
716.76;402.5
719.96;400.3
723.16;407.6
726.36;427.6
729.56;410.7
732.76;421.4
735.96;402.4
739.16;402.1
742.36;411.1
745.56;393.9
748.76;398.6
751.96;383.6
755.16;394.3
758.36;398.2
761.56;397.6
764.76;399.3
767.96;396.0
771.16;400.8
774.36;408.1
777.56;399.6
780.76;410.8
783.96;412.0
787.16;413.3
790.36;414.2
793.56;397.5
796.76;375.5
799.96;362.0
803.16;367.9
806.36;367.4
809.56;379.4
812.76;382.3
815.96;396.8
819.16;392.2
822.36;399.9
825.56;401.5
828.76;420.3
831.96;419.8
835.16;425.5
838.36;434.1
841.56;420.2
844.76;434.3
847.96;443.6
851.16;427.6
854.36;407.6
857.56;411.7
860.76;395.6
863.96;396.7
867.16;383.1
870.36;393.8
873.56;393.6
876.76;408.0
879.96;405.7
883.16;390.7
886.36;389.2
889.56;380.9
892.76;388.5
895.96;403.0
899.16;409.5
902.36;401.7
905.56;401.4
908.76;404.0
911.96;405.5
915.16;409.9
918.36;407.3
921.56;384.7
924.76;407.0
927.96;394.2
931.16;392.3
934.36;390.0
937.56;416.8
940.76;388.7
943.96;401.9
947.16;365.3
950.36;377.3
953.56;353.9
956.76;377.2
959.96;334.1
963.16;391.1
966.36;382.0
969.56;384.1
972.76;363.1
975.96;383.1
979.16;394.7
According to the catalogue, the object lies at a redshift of 0.12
